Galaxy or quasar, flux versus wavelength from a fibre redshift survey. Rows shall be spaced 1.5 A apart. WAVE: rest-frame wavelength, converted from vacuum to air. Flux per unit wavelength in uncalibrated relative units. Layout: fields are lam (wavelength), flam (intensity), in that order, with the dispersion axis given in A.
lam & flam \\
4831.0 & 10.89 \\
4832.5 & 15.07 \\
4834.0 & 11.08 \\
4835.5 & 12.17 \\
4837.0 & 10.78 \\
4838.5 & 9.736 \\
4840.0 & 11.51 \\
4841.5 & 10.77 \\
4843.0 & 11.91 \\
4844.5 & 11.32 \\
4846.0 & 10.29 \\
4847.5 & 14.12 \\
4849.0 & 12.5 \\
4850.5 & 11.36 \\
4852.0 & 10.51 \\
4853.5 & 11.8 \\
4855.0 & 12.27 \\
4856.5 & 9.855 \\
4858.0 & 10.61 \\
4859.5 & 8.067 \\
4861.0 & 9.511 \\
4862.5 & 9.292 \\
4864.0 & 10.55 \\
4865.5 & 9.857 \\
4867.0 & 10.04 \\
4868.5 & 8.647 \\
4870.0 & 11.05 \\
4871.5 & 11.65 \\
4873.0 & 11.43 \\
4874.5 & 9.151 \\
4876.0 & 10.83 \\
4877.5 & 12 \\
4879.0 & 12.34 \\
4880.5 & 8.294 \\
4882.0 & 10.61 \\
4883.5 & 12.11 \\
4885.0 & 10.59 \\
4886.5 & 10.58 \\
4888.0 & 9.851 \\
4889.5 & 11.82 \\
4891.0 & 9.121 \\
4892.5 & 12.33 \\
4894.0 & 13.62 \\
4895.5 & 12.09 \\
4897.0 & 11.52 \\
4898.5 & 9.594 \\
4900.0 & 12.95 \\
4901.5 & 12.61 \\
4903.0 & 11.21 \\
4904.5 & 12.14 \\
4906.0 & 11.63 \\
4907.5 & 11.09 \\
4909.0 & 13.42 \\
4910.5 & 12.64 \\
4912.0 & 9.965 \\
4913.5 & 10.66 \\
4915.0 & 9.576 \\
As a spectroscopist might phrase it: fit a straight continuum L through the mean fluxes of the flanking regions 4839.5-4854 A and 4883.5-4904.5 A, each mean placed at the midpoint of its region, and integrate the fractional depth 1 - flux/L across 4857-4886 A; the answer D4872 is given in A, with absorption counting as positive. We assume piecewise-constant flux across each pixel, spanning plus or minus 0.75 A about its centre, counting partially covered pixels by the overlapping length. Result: 2.9 A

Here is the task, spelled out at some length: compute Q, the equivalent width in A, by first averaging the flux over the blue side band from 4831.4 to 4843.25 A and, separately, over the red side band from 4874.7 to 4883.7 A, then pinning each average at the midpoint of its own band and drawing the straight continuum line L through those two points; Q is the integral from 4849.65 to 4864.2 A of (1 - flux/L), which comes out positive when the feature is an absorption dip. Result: 1.1 A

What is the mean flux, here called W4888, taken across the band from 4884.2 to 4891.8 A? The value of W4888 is 10.4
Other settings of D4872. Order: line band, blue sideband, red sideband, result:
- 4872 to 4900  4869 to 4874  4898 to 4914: 0.8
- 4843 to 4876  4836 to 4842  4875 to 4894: 0.5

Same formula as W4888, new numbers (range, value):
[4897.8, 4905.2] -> 11.7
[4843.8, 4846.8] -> 10.9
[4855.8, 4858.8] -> 10.2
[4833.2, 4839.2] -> 11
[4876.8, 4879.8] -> 12.1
